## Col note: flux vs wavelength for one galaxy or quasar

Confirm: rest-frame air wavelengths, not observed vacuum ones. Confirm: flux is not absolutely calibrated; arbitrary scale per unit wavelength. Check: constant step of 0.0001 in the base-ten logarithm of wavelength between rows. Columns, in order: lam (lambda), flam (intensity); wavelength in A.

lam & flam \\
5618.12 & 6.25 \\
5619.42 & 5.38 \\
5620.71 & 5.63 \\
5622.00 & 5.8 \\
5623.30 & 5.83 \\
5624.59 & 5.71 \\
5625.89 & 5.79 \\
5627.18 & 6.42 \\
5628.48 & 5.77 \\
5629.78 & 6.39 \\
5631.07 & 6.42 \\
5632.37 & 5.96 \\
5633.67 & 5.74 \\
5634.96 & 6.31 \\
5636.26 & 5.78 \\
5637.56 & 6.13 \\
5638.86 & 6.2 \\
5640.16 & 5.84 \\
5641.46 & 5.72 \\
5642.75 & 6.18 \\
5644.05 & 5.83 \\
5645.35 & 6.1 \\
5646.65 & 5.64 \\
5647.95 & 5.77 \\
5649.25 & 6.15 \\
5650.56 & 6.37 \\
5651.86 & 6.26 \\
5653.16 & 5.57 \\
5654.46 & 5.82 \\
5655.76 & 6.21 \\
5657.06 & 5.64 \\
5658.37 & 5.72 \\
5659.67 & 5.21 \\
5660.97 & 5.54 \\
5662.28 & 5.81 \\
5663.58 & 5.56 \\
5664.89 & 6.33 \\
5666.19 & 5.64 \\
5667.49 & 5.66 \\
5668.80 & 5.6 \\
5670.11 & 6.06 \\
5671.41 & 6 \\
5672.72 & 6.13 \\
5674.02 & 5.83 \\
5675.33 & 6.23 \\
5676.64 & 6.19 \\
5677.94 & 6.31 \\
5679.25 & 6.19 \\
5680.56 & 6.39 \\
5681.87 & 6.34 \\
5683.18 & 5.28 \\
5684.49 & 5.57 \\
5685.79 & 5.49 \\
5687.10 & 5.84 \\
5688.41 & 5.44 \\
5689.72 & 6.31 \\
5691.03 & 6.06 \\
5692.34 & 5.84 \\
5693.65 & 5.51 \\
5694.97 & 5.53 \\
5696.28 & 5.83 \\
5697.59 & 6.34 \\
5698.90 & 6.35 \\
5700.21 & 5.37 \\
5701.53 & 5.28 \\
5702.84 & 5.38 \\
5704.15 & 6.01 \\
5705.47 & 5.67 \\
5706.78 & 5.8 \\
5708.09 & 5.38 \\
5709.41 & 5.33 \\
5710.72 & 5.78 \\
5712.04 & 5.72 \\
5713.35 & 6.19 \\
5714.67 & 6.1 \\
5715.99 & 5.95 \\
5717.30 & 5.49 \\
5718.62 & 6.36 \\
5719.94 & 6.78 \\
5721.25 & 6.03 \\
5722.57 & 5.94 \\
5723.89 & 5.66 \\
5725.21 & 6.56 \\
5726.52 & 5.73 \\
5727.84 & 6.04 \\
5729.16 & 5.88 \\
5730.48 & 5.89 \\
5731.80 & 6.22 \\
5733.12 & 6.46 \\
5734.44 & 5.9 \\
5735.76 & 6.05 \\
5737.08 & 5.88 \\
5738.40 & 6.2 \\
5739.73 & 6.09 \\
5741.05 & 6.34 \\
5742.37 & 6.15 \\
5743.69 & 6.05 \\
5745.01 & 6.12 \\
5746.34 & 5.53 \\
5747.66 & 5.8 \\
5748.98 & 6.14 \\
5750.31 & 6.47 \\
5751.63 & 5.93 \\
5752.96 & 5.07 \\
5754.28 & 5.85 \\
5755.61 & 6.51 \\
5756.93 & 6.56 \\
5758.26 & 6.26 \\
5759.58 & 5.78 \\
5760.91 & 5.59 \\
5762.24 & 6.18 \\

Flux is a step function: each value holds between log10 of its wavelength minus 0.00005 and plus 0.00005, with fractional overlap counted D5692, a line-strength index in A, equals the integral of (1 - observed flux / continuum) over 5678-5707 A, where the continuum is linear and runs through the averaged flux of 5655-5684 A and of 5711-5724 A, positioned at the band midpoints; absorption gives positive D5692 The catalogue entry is 0.7 A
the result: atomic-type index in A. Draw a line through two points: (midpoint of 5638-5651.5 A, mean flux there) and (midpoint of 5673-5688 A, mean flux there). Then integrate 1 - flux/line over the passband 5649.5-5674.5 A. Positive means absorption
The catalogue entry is 0.6 A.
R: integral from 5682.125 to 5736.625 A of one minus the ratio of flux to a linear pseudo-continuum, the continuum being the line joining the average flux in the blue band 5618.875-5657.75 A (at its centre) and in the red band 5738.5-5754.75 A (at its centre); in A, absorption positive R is 0.9 A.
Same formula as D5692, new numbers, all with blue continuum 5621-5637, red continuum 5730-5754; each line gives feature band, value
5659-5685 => 0.4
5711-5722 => -0.1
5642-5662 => 0.4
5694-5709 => 0.7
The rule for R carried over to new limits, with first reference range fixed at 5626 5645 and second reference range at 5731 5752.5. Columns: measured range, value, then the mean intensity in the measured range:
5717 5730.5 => 0.03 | 6.05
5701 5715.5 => 0.86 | 5.7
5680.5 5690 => 0.44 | 5.78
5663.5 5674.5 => 0.31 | 5.89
